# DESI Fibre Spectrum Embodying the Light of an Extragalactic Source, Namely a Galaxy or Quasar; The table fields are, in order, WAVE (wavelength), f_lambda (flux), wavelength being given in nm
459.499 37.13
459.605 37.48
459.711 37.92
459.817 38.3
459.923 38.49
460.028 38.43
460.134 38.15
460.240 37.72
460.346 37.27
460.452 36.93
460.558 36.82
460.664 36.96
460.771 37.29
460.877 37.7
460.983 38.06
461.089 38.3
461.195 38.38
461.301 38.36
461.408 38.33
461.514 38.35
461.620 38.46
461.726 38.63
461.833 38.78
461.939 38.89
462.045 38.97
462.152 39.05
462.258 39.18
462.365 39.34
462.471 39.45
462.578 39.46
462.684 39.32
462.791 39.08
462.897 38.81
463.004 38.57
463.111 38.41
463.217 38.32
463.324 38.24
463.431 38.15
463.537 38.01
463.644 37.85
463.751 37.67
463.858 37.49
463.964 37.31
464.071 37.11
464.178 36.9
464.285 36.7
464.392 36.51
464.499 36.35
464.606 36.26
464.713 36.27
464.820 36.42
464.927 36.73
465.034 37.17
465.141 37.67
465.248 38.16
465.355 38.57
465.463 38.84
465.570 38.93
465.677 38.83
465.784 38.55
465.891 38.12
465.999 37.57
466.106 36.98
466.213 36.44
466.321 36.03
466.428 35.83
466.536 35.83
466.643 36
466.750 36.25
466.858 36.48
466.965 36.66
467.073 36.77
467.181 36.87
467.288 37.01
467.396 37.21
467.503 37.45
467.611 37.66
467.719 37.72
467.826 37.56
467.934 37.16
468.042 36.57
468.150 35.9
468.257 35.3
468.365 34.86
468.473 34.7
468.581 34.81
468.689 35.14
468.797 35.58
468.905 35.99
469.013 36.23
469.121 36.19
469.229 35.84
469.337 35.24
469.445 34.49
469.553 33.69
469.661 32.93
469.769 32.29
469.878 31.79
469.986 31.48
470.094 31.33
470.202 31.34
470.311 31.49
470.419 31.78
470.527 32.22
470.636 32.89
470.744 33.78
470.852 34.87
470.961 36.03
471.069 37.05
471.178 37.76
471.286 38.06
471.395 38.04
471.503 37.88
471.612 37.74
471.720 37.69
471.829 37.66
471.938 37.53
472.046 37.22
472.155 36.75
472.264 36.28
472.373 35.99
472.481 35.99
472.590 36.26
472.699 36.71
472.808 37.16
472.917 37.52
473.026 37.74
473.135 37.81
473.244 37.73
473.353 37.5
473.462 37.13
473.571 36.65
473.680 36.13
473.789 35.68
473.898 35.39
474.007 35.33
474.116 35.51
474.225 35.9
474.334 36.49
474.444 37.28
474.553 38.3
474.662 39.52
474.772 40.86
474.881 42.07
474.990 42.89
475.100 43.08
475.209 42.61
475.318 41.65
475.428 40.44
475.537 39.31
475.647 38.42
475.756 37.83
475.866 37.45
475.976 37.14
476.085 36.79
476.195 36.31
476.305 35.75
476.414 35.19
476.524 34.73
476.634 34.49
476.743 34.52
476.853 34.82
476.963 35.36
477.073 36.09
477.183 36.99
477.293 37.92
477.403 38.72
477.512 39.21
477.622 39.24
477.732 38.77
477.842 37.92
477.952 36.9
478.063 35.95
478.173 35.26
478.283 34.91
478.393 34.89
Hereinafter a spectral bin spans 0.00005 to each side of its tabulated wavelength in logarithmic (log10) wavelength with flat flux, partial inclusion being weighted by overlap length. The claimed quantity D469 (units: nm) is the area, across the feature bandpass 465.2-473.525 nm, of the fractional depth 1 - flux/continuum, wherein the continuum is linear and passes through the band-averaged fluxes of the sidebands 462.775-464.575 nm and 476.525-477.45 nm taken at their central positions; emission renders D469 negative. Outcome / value 0.19 nm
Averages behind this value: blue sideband 37.7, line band 36.1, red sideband 36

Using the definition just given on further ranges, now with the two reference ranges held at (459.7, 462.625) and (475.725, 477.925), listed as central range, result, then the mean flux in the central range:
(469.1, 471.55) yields 0.206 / 34.3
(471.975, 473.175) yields 0.010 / 36.9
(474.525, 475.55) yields -0.119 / 41.2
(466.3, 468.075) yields 0.043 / 36.8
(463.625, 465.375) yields 0.040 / 37.1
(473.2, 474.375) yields 0.024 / 36.3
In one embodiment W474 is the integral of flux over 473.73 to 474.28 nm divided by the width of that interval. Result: 35.6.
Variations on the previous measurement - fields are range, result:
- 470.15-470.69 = 31.9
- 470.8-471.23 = 36.4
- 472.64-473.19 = 37.3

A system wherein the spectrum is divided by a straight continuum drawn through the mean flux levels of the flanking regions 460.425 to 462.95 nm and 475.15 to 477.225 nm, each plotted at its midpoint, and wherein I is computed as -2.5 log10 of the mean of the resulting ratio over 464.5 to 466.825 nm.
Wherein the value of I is 0.027 mag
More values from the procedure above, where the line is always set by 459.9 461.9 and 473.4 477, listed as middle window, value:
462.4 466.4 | 0.00 mag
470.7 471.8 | 0.02 mag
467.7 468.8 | 0.06 mag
